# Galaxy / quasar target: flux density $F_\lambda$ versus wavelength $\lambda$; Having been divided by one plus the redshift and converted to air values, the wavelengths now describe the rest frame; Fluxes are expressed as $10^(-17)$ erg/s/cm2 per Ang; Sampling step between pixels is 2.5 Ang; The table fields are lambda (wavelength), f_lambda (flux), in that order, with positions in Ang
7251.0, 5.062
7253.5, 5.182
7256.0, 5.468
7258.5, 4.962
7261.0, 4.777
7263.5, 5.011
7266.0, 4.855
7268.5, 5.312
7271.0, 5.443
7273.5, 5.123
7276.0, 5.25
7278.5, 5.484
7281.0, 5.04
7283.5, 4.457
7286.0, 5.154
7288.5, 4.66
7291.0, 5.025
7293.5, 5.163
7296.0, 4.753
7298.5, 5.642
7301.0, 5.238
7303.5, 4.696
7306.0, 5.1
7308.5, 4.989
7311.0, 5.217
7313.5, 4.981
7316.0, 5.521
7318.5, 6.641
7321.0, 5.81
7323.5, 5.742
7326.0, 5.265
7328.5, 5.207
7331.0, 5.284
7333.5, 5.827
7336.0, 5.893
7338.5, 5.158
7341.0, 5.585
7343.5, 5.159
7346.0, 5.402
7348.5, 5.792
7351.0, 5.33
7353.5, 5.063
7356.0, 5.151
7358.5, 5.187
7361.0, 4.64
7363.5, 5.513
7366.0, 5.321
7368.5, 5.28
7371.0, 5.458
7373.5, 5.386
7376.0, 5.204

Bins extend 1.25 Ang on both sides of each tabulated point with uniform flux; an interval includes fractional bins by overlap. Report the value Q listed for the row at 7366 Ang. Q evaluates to 5.321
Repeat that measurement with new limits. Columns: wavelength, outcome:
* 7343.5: 5.159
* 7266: 4.855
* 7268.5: 5.312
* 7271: 5.443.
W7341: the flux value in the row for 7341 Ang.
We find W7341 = 5.585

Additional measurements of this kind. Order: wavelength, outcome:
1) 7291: 5.025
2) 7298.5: 5.642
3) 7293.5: 5.163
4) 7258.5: 4.962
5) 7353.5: 5.063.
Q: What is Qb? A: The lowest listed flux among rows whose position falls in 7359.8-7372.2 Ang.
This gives 4.64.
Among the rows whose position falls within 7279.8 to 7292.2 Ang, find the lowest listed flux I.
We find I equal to 4.457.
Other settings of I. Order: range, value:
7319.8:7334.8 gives 5.207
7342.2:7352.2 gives 5.159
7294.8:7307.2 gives 4.696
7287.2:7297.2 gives 4.66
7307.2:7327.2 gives 4.981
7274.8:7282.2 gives 5.04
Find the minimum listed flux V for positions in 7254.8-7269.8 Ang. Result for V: 4.777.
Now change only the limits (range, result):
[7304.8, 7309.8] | 4.989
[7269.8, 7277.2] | 5.123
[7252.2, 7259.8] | 4.962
